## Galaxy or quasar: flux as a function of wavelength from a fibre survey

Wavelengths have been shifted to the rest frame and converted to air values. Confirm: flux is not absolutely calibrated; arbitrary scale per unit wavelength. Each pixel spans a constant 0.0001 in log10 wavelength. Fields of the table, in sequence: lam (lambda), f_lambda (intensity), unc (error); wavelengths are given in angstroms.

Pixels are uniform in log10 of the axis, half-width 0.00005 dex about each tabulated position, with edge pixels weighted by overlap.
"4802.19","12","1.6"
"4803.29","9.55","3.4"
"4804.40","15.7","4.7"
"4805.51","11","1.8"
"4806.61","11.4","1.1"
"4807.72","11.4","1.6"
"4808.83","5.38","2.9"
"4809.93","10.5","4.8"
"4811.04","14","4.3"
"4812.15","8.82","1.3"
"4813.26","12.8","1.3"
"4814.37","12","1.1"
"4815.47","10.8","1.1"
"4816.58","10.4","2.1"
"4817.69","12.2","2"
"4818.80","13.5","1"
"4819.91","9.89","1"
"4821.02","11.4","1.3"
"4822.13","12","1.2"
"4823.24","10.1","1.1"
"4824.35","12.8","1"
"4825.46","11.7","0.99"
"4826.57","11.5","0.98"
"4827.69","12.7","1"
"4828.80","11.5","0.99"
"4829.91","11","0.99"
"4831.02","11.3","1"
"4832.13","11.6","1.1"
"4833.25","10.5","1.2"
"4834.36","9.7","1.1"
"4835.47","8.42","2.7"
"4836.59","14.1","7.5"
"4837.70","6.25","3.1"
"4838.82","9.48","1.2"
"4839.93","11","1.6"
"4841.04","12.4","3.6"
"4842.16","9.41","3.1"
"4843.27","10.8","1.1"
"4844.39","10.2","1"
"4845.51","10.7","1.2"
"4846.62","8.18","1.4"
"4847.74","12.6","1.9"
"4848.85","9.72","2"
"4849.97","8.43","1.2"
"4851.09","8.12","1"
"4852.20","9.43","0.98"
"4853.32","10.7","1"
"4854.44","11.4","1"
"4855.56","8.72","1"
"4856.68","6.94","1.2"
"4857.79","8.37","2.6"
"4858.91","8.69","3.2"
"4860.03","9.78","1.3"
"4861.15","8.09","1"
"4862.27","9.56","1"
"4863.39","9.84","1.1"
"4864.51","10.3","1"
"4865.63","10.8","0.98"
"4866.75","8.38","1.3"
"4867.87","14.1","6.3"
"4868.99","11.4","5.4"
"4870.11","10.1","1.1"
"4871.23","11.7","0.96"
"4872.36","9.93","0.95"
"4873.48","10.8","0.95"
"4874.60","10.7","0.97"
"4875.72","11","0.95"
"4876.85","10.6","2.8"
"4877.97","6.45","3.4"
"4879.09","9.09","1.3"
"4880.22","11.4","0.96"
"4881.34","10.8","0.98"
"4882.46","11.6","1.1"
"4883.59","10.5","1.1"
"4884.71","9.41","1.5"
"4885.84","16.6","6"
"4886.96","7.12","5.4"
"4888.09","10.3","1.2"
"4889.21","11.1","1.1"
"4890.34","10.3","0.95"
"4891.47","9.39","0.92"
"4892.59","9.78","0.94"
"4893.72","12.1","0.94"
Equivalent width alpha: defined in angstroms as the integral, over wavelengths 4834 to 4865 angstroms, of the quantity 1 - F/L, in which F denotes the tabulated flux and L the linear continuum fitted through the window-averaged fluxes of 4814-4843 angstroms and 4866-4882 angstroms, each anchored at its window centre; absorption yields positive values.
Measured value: 3.2 angstroms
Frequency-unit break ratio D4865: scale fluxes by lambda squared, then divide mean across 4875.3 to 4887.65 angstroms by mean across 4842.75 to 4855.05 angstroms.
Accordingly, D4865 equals 1.1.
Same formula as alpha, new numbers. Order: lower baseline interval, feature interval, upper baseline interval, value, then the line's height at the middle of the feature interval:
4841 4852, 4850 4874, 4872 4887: 0.93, 10.2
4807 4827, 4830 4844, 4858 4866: 0.00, 10.4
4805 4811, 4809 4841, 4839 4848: -2.10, 10.4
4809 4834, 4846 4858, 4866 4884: 1.70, 10.9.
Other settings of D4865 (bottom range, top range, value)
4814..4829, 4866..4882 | 0.92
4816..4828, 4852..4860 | 0.80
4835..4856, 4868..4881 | 1.05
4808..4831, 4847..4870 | 0.88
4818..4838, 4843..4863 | 0.85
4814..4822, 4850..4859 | 0.80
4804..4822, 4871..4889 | 0.95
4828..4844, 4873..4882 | 0.97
